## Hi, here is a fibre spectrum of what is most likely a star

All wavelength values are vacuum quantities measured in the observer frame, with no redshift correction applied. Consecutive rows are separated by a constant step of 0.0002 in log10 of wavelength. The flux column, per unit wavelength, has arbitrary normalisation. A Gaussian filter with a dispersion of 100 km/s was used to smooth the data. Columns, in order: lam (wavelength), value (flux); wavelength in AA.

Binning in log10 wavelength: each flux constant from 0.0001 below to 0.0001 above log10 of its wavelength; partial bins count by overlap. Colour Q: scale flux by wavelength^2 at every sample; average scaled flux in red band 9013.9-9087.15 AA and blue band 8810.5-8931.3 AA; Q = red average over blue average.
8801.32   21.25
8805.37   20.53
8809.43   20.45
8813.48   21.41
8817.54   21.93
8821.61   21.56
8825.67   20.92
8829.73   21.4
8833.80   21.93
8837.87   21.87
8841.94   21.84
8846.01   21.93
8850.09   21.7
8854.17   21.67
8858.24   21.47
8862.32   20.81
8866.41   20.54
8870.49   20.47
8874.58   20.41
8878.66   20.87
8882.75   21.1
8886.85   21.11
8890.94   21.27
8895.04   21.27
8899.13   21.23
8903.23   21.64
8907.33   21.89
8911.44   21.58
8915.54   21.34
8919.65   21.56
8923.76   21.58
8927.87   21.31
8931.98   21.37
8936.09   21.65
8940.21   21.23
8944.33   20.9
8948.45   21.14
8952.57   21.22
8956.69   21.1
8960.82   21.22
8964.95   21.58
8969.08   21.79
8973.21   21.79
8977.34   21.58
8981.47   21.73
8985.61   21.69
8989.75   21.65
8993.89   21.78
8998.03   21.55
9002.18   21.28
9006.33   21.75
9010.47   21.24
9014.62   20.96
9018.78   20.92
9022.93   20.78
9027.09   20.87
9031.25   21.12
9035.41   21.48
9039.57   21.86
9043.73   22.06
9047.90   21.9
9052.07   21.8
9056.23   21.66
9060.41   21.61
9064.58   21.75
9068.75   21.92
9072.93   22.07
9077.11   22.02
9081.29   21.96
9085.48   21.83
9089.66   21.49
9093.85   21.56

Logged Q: 1.1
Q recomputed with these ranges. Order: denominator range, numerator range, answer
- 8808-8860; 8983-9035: 1.03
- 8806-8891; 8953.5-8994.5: 1.04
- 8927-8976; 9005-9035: 1.00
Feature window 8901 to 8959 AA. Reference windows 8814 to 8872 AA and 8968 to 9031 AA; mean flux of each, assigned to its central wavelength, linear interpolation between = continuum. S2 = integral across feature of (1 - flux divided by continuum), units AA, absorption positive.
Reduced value 0.1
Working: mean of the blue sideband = 21.4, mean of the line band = 21.4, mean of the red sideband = 21.4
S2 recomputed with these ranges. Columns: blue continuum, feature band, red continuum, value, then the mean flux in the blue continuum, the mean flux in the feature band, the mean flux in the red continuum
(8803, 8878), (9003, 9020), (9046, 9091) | 0.4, 21.3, 21.2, 21.8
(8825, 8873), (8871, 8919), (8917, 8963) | 0.2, 21.4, 21.2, 21.3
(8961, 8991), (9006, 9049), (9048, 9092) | 0.8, 21.7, 21.3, 21.8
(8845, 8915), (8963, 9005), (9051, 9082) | -0.1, 21.2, 21.6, 21.9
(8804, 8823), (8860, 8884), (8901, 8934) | 0.8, 21.2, 20.7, 21.5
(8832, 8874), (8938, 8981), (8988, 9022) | 0.0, 21.4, 21.4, 21.4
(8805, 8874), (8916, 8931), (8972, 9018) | 0.0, 21.3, 21.5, 21.5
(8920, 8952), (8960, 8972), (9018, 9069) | -0.1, 21.3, 21.6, 21.5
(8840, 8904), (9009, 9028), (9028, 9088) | 0.6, 21.2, 20.9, 21.8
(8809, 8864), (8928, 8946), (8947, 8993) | 0.2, 21.5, 21.3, 21.5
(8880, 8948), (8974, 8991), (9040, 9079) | -0.1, 21.4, 21.7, 21.9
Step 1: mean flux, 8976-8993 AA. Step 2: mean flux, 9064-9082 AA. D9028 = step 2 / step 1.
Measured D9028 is 1.0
